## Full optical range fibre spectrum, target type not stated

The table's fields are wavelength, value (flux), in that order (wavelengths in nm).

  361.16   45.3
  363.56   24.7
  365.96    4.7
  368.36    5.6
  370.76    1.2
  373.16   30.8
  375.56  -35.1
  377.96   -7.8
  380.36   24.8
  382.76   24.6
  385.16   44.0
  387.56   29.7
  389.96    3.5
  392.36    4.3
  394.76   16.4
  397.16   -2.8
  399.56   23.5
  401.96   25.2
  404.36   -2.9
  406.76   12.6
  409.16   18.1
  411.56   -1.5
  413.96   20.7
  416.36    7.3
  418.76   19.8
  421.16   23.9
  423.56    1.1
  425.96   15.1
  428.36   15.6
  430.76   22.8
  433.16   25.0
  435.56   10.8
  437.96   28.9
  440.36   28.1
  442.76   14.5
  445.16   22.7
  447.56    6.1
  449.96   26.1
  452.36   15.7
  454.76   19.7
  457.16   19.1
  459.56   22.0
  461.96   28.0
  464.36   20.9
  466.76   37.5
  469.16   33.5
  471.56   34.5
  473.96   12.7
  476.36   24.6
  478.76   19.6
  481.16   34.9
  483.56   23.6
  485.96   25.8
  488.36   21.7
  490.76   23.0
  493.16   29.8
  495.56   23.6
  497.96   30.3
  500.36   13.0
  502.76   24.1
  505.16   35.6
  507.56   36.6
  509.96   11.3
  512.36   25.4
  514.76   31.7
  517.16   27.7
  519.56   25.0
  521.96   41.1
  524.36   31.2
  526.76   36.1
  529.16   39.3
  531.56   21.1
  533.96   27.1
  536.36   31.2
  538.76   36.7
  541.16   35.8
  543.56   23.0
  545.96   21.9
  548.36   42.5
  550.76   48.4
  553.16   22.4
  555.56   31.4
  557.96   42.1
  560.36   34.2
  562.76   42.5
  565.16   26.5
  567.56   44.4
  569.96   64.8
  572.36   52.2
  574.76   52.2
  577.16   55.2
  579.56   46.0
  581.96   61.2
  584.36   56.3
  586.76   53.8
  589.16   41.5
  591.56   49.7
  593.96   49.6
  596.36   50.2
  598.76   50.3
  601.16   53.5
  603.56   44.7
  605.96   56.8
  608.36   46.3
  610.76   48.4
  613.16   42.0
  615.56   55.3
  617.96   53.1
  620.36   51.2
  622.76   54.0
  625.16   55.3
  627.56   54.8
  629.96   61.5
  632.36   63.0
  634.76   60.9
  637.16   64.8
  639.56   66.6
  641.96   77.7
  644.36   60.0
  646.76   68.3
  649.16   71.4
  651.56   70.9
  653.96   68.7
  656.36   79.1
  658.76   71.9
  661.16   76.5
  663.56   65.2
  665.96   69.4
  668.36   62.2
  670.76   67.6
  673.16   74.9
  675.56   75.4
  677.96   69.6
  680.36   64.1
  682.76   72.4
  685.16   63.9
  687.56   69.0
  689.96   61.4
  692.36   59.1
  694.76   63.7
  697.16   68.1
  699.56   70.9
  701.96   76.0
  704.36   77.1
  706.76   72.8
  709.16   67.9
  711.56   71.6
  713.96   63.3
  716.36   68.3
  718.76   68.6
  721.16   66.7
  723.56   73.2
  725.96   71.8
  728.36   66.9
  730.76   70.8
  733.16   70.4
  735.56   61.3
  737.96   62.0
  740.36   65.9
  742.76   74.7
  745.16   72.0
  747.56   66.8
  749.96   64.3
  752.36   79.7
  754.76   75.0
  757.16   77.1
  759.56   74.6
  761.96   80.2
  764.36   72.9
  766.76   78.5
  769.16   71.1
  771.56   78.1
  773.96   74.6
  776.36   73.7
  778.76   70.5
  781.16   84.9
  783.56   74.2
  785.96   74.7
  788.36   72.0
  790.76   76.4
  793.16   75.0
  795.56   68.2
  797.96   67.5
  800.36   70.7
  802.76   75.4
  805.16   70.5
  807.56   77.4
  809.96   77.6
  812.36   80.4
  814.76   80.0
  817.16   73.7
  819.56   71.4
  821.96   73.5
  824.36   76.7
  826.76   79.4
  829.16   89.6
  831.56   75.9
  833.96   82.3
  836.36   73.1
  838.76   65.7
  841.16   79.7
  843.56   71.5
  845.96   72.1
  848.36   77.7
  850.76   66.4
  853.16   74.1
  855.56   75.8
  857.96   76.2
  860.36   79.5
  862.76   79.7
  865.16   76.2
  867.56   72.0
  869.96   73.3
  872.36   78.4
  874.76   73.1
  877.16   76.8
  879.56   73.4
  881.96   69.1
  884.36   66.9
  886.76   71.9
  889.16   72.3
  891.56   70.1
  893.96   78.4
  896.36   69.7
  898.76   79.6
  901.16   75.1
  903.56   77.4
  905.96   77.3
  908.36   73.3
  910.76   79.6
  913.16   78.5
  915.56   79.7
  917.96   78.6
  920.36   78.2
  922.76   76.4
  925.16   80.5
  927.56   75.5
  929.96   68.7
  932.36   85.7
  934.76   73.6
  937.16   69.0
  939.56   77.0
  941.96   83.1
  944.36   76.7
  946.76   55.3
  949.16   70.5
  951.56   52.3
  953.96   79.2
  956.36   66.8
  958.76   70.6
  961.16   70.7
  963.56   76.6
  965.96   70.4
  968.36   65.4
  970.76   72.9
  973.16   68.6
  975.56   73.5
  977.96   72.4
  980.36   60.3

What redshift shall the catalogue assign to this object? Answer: 0.422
